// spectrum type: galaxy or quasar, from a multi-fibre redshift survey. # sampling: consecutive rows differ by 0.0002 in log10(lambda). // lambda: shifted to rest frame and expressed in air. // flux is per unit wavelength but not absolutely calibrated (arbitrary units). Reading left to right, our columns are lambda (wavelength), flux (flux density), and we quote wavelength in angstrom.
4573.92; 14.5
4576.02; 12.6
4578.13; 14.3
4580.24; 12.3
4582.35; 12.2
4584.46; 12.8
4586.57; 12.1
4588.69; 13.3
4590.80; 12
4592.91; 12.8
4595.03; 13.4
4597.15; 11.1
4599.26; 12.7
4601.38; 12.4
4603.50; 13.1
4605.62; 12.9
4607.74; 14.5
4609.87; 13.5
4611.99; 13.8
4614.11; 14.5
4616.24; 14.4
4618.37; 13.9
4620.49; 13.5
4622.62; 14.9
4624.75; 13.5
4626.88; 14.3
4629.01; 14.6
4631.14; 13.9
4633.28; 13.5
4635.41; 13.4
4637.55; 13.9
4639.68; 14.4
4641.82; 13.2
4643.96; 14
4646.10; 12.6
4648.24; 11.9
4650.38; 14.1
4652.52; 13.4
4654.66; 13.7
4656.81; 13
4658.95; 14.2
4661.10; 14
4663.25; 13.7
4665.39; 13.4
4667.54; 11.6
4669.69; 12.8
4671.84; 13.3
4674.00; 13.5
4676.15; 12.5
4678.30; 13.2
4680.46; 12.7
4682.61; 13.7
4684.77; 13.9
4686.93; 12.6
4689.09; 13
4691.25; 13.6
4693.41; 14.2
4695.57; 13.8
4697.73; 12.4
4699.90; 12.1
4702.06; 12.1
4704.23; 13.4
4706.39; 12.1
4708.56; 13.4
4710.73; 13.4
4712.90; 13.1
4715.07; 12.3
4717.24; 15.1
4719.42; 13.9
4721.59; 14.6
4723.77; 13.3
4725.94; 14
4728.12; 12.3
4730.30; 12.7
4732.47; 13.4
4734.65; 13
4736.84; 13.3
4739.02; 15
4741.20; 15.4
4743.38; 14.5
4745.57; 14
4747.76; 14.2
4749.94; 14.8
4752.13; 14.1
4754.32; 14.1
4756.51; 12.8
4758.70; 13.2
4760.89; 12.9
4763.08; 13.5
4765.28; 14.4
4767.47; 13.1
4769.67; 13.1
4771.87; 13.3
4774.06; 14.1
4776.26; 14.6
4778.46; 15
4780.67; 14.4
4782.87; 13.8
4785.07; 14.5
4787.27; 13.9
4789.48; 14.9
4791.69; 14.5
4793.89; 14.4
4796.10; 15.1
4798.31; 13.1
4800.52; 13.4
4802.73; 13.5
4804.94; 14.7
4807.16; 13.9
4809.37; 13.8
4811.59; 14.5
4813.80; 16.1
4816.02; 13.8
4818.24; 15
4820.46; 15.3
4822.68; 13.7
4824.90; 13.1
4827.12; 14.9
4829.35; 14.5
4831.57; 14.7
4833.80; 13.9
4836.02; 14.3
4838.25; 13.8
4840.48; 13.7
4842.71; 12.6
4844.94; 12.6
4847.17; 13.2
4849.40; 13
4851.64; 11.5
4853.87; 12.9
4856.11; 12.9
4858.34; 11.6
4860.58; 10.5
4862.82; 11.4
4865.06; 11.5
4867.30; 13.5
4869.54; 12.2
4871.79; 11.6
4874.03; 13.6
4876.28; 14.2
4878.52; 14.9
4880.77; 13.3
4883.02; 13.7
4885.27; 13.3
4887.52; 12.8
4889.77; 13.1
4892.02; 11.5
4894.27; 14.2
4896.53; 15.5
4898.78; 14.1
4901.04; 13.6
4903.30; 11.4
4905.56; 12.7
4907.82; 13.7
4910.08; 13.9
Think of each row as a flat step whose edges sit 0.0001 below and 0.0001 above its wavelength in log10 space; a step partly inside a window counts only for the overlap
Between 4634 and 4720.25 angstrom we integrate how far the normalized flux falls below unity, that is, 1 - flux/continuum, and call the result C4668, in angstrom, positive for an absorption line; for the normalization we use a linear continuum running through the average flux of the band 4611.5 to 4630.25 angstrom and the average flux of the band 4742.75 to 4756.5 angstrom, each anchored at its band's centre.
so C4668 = 5.5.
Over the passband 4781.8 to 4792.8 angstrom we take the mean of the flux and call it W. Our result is 14.3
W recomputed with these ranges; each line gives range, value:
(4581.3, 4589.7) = 12.6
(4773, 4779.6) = 14.5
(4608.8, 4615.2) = 13.9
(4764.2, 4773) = 13.5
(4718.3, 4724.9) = 13.9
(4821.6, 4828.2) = 13.9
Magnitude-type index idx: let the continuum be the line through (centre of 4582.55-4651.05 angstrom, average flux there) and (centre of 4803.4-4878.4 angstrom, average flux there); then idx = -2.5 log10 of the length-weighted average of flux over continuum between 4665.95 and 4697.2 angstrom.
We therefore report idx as 0.02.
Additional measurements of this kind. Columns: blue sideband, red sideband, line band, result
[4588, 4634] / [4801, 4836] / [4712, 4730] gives 0.032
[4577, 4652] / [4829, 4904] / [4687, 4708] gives 0.026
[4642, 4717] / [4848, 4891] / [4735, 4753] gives -0.107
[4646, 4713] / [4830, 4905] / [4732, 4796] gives -0.074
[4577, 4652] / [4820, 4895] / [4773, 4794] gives -0.095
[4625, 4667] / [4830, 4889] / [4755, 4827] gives -0.070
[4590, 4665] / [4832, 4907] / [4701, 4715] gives 0.039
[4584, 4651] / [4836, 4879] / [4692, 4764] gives -0.037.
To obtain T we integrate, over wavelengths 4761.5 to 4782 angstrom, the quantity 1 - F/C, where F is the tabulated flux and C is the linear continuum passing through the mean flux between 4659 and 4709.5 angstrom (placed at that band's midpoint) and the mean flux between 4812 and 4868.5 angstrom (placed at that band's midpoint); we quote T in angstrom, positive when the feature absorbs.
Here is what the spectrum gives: -1.0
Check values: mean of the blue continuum 13.1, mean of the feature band 13.9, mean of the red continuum 13.4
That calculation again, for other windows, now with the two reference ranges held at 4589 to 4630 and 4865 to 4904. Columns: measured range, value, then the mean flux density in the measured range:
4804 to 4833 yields -2.44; 14.5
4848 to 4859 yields 0.72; 12.4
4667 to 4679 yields 0.50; 12.9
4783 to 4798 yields -1.21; 14.4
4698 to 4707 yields 0.65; 12.4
